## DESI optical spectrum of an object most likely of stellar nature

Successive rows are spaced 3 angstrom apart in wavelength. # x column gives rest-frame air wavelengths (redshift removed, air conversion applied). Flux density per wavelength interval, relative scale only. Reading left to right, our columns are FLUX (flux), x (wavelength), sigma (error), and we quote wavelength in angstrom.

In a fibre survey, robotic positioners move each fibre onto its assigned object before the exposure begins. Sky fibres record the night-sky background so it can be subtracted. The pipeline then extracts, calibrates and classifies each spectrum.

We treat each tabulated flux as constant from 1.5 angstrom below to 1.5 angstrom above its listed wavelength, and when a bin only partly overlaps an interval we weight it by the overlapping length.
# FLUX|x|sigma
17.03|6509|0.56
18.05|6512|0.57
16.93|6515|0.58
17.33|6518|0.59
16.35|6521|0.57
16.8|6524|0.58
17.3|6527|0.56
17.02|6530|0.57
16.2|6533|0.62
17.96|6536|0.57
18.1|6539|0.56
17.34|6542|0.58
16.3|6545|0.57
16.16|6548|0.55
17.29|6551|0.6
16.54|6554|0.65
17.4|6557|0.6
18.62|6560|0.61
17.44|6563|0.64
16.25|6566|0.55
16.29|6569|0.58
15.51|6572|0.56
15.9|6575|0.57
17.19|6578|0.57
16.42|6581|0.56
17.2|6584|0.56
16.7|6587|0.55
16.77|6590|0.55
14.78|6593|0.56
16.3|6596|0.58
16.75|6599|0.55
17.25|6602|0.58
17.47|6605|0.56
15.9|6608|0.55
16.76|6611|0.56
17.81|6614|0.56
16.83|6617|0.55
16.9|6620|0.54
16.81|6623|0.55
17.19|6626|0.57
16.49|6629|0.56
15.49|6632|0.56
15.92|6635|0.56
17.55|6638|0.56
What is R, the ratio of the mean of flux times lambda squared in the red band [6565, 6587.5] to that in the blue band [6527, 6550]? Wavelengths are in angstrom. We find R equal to 0.98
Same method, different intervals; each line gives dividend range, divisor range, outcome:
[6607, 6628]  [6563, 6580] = 1.05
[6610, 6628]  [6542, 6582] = 1.04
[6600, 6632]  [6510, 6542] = 1.01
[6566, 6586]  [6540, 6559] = 0.98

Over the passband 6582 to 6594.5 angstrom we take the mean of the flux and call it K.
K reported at 16.4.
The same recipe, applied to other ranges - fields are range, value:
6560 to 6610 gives 16.6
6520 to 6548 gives 17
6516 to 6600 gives 16.8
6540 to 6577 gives 16.8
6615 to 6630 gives 16.9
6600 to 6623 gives 17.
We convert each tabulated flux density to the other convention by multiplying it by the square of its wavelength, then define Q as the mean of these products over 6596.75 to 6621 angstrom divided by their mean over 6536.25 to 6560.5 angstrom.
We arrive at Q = 1.00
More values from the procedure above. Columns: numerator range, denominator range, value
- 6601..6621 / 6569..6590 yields 1.04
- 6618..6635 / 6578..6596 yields 1.02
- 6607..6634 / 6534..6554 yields 1.00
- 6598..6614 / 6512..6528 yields 1.02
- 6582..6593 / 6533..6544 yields 0.96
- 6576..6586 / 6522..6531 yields 1.01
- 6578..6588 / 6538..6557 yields 1.00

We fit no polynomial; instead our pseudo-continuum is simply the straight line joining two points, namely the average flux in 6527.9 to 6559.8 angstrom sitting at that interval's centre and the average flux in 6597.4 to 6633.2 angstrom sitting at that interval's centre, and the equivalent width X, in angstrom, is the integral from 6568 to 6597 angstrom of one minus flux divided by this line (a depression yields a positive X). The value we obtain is 1.1 angstrom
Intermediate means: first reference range 17.1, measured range 16.3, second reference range 16.8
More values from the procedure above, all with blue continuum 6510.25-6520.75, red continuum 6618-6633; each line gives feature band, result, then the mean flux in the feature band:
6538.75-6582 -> 0.5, 16.8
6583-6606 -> 0.3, 16.6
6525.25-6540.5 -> -0.1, 17.3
